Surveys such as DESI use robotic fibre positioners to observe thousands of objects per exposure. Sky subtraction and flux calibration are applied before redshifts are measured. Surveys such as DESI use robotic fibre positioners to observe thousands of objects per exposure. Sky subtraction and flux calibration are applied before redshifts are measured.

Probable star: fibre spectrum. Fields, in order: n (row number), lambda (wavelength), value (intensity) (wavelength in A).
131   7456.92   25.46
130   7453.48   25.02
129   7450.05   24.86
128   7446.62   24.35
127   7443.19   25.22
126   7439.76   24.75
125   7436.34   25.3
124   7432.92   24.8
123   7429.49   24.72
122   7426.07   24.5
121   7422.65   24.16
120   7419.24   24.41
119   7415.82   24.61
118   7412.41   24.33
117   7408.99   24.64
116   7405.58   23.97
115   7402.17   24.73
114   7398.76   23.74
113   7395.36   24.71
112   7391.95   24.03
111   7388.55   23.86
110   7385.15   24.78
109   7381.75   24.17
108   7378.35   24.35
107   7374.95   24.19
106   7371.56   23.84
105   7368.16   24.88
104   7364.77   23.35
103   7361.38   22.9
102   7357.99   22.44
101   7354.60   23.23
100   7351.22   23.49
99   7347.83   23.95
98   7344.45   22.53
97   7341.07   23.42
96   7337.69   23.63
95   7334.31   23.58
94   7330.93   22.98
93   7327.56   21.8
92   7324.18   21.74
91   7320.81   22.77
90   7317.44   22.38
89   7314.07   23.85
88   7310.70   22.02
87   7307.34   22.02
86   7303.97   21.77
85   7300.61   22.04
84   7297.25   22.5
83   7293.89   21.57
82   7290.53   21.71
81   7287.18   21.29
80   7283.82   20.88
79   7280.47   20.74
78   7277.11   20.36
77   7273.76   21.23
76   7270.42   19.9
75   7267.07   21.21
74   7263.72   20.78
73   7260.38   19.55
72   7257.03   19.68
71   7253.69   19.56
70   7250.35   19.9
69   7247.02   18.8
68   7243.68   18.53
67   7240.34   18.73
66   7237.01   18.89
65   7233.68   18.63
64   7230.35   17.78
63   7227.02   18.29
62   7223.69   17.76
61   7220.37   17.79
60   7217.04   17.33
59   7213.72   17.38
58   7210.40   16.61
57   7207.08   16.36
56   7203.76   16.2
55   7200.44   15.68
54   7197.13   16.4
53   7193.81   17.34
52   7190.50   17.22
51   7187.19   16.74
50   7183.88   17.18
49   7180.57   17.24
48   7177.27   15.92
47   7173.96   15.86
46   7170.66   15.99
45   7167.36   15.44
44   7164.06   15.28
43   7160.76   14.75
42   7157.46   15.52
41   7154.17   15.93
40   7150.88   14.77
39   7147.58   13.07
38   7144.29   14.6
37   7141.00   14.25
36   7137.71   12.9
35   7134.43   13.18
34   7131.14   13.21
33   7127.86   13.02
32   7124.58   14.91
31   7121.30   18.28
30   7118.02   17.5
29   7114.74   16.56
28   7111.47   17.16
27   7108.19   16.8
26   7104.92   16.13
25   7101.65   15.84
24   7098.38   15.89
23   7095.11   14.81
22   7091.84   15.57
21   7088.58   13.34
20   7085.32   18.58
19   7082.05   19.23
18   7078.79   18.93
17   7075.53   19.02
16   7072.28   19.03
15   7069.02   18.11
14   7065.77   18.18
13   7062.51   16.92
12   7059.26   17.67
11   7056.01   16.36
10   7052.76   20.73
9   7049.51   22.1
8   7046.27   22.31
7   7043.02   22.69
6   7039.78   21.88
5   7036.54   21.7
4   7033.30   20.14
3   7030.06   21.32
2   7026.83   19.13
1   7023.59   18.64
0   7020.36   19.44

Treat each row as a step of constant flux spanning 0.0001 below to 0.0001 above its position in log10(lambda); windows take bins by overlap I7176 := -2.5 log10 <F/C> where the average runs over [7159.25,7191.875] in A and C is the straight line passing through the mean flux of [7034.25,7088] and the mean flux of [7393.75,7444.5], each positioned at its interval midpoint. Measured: 0.29 mag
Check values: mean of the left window 19.5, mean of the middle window 16.2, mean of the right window 24.6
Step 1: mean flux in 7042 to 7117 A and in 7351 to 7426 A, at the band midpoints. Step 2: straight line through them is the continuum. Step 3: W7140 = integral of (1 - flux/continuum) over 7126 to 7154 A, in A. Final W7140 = 7.8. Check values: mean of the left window 17.9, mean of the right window 24.1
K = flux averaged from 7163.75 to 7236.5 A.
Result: 16.9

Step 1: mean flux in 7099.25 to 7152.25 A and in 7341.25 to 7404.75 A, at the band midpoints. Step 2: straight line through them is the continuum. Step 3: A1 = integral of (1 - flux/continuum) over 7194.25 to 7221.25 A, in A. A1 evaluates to 2.0 A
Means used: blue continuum 15.1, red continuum 23.8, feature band 16.7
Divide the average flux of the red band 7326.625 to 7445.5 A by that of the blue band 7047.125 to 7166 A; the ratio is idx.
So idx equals 1.5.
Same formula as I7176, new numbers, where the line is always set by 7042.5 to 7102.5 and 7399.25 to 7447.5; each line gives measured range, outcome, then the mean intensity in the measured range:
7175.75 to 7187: 0.20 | 16.8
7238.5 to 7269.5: 0.10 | 19.6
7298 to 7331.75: 0.01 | 22.3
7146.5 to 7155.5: 0.32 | 14.6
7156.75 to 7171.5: 0.28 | 15.4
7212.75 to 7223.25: 0.18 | 17.5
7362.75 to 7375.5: -0.02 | 24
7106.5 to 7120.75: 0.11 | 17.1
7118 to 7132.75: 0.25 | 15.2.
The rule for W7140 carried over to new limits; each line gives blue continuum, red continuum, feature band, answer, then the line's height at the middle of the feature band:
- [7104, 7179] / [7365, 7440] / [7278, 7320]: -2.2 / 20.8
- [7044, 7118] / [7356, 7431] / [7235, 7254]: 1.9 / 21.1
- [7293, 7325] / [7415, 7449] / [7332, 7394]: -0.9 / 23.3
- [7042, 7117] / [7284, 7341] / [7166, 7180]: 2.7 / 19.7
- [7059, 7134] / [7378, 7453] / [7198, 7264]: 6.1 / 20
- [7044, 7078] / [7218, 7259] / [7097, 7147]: 9.7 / 19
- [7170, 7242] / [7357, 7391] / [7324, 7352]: -0.7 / 22.5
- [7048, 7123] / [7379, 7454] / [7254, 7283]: 1.3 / 21.4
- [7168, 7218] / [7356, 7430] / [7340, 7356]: -0.6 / 22.4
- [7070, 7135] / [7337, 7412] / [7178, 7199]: 2.0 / 18.8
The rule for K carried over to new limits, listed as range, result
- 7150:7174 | 15.4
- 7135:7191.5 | 15.4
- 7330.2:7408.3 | 23.8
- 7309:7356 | 23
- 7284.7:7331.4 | 22.1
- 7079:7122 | 16.6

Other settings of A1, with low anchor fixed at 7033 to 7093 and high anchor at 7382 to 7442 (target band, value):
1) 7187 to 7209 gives 4.79 A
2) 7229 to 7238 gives 1.37 A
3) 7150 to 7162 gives 3.06 A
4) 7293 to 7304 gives 0.33 A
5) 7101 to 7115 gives 2.29 A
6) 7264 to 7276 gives 0.82 A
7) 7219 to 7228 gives 1.52 A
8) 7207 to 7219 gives 2.46 A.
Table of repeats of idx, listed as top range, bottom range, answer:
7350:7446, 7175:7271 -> 1.34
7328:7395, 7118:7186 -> 1.56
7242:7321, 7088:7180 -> 1.38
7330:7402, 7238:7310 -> 1.15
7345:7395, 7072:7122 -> 1.40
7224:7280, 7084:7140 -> 1.26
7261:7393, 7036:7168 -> 1.34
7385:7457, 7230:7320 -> 1.19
